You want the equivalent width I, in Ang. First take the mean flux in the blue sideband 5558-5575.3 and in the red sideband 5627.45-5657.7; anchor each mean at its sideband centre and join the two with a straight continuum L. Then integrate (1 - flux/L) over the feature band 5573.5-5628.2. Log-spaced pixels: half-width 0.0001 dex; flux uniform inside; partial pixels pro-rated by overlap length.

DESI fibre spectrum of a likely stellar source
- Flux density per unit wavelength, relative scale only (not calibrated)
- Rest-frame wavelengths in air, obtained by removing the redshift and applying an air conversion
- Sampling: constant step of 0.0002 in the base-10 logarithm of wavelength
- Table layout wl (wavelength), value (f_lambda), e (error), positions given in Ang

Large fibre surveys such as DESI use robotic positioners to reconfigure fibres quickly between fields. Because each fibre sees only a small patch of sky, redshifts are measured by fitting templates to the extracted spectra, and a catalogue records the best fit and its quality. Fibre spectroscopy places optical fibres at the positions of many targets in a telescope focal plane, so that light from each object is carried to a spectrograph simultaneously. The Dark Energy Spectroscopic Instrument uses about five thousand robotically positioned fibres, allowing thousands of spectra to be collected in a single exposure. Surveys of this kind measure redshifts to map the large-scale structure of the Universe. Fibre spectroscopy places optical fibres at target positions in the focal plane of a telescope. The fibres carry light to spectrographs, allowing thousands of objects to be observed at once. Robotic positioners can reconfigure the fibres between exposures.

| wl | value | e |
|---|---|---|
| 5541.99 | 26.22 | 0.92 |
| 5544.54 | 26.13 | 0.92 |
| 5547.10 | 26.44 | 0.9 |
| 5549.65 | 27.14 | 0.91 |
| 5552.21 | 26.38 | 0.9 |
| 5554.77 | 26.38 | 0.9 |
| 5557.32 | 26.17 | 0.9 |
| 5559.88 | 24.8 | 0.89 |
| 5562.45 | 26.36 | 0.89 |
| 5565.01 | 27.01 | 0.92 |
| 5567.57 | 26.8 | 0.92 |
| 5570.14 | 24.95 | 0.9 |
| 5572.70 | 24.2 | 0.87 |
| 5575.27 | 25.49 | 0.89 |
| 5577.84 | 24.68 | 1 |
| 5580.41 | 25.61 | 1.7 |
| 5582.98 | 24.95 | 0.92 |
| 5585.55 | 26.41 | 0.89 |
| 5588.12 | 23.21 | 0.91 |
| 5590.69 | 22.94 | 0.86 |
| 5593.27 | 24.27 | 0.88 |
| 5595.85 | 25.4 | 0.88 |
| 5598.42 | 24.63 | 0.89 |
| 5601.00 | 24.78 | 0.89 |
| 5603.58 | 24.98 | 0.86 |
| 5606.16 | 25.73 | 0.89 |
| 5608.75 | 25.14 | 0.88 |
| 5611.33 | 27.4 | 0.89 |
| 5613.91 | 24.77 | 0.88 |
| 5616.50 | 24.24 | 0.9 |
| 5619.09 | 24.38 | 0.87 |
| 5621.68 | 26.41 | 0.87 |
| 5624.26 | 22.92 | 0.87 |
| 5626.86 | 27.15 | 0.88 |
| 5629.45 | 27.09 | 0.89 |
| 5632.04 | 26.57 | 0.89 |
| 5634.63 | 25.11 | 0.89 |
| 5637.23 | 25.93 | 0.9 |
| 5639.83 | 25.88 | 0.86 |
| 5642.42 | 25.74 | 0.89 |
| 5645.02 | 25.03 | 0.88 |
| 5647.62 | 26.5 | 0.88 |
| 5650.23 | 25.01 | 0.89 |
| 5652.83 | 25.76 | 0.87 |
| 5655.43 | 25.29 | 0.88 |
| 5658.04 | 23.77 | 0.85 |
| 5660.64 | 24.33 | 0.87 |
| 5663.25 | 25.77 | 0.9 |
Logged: 1.5 Ang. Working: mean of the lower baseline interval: 25.7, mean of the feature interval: 25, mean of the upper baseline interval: 25.8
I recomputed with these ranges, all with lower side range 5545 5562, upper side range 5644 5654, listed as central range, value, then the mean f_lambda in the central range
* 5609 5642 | 0.1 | 25.6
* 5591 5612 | 0.6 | 25.1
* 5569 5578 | 0.4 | 24.8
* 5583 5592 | 0.6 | 24.3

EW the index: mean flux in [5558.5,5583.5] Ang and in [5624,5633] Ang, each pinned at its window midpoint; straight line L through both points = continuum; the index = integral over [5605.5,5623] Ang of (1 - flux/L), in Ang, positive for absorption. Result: 0.4 Ang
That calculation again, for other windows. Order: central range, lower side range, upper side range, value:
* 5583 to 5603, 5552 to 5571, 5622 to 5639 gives 1.09 Ang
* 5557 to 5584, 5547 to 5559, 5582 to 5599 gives 0.04 Ang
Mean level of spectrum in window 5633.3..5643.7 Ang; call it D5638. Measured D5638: 25.7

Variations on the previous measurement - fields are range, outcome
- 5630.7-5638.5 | 25.9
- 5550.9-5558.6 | 26.3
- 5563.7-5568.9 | 26.9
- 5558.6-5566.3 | 26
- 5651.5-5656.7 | 25.6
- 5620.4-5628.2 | 25.5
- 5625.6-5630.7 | 27.1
